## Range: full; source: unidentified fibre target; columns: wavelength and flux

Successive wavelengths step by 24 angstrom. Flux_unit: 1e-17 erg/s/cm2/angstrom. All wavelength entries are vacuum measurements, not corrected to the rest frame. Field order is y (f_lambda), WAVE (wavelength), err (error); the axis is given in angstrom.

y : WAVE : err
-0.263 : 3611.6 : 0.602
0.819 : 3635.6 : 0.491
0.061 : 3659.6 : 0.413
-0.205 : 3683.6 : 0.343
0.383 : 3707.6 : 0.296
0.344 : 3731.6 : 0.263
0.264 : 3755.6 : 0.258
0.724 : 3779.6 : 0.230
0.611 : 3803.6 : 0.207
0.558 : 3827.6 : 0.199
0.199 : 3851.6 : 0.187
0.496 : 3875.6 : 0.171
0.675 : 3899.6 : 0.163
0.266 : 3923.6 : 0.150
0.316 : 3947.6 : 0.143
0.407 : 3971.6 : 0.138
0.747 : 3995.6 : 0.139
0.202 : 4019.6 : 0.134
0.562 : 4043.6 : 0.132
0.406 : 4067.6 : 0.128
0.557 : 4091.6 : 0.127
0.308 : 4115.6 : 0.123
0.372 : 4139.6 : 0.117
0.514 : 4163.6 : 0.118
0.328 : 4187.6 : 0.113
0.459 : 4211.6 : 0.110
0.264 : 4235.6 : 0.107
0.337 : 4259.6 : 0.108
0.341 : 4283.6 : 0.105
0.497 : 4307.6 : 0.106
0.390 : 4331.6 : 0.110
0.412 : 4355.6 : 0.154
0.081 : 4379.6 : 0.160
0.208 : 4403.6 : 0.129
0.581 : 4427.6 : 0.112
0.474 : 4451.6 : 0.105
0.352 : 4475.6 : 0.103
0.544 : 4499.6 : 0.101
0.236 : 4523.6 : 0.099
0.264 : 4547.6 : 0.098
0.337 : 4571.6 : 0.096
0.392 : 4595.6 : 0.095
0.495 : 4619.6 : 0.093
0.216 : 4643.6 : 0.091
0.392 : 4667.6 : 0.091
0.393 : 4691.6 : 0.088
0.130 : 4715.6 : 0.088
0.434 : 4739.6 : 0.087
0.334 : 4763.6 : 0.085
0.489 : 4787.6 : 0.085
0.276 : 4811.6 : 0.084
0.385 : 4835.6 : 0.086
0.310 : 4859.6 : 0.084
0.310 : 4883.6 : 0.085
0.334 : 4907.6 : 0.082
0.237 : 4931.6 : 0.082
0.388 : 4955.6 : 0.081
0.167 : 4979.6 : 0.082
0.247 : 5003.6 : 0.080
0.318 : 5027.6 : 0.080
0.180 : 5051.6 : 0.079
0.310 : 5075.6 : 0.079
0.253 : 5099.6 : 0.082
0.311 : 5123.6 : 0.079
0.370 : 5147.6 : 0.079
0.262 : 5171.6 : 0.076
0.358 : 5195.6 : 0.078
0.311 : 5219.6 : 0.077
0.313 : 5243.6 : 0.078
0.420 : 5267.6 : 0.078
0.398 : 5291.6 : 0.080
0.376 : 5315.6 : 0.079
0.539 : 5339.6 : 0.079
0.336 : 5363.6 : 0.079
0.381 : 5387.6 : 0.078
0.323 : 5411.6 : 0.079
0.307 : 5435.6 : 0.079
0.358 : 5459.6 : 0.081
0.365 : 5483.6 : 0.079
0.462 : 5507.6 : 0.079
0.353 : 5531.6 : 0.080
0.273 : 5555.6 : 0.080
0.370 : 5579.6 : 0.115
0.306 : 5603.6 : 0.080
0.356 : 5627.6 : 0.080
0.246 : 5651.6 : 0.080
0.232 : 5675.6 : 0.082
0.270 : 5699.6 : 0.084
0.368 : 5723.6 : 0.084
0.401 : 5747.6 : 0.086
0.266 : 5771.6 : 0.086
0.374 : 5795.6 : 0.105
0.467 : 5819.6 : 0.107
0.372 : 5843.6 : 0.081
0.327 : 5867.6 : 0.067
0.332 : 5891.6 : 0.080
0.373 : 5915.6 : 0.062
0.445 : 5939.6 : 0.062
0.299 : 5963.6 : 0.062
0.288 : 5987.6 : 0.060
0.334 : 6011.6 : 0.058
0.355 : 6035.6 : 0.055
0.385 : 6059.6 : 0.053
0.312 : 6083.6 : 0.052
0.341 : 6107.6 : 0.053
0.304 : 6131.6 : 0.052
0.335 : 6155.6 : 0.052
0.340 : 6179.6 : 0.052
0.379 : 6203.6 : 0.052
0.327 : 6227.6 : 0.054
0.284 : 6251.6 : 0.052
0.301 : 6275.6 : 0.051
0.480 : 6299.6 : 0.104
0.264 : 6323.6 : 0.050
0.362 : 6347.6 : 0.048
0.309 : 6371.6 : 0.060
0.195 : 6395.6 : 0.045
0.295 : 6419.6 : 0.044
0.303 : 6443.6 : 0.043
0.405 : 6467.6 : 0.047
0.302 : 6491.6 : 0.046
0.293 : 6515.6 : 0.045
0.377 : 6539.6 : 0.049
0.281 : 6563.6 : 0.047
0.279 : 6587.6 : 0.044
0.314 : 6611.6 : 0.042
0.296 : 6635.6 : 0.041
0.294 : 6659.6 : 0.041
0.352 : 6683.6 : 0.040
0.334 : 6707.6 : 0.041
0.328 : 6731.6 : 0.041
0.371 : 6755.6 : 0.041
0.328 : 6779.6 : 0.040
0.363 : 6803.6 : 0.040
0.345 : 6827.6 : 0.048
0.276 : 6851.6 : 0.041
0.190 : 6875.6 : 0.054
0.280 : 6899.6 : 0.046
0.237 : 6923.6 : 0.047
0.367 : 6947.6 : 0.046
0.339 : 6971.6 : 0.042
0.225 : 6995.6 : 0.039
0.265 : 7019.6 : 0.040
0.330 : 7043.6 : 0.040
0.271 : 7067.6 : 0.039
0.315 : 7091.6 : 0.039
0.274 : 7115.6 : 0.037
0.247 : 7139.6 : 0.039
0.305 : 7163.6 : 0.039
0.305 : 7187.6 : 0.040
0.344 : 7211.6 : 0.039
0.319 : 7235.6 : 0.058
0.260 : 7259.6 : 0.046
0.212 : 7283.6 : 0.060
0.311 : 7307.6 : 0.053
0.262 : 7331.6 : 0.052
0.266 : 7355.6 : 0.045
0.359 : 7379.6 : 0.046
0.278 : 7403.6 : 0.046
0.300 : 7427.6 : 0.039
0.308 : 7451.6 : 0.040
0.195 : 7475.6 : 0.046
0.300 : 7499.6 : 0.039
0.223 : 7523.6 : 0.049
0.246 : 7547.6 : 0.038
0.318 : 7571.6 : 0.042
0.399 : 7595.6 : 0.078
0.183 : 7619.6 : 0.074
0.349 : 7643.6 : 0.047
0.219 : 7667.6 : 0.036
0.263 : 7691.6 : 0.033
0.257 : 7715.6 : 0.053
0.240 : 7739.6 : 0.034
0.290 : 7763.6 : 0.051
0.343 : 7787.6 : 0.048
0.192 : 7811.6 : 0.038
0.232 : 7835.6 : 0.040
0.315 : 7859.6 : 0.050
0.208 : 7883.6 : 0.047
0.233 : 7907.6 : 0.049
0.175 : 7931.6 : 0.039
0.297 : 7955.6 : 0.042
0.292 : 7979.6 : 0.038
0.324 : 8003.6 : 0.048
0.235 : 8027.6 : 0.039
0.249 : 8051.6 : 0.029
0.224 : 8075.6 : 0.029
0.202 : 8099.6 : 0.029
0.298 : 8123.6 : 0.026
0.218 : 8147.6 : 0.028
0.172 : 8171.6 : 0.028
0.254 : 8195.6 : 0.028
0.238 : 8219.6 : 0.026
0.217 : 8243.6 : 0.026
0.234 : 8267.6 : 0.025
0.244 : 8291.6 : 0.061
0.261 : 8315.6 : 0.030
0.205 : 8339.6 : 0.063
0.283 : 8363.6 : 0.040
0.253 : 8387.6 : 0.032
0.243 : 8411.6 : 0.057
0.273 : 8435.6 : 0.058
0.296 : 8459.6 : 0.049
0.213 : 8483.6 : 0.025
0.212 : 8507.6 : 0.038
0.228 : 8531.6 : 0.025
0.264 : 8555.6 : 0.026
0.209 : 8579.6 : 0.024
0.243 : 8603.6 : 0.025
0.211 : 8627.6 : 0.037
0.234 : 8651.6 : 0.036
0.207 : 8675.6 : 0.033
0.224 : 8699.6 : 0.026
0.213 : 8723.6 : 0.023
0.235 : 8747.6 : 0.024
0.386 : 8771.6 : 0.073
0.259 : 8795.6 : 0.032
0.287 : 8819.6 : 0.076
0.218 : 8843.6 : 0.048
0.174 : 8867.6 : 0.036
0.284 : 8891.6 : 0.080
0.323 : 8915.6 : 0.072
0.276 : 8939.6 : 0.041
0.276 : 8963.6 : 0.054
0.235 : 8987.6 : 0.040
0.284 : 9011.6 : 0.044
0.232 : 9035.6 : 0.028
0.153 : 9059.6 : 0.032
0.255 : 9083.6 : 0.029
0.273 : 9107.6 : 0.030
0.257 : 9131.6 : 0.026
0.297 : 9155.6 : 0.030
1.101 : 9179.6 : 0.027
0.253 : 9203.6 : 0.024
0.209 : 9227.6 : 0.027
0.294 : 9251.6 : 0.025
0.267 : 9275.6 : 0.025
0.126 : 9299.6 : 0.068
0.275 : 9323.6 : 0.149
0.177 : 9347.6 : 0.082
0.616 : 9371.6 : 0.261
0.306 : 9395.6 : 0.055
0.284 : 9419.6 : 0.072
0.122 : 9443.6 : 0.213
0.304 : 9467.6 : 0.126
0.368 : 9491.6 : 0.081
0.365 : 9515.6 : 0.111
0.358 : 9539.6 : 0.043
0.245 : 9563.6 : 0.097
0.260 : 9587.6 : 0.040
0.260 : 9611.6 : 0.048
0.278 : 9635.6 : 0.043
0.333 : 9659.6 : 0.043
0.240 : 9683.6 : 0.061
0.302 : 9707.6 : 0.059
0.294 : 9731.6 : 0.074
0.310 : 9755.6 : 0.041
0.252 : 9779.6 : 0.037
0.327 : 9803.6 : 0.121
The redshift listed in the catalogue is 1.46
